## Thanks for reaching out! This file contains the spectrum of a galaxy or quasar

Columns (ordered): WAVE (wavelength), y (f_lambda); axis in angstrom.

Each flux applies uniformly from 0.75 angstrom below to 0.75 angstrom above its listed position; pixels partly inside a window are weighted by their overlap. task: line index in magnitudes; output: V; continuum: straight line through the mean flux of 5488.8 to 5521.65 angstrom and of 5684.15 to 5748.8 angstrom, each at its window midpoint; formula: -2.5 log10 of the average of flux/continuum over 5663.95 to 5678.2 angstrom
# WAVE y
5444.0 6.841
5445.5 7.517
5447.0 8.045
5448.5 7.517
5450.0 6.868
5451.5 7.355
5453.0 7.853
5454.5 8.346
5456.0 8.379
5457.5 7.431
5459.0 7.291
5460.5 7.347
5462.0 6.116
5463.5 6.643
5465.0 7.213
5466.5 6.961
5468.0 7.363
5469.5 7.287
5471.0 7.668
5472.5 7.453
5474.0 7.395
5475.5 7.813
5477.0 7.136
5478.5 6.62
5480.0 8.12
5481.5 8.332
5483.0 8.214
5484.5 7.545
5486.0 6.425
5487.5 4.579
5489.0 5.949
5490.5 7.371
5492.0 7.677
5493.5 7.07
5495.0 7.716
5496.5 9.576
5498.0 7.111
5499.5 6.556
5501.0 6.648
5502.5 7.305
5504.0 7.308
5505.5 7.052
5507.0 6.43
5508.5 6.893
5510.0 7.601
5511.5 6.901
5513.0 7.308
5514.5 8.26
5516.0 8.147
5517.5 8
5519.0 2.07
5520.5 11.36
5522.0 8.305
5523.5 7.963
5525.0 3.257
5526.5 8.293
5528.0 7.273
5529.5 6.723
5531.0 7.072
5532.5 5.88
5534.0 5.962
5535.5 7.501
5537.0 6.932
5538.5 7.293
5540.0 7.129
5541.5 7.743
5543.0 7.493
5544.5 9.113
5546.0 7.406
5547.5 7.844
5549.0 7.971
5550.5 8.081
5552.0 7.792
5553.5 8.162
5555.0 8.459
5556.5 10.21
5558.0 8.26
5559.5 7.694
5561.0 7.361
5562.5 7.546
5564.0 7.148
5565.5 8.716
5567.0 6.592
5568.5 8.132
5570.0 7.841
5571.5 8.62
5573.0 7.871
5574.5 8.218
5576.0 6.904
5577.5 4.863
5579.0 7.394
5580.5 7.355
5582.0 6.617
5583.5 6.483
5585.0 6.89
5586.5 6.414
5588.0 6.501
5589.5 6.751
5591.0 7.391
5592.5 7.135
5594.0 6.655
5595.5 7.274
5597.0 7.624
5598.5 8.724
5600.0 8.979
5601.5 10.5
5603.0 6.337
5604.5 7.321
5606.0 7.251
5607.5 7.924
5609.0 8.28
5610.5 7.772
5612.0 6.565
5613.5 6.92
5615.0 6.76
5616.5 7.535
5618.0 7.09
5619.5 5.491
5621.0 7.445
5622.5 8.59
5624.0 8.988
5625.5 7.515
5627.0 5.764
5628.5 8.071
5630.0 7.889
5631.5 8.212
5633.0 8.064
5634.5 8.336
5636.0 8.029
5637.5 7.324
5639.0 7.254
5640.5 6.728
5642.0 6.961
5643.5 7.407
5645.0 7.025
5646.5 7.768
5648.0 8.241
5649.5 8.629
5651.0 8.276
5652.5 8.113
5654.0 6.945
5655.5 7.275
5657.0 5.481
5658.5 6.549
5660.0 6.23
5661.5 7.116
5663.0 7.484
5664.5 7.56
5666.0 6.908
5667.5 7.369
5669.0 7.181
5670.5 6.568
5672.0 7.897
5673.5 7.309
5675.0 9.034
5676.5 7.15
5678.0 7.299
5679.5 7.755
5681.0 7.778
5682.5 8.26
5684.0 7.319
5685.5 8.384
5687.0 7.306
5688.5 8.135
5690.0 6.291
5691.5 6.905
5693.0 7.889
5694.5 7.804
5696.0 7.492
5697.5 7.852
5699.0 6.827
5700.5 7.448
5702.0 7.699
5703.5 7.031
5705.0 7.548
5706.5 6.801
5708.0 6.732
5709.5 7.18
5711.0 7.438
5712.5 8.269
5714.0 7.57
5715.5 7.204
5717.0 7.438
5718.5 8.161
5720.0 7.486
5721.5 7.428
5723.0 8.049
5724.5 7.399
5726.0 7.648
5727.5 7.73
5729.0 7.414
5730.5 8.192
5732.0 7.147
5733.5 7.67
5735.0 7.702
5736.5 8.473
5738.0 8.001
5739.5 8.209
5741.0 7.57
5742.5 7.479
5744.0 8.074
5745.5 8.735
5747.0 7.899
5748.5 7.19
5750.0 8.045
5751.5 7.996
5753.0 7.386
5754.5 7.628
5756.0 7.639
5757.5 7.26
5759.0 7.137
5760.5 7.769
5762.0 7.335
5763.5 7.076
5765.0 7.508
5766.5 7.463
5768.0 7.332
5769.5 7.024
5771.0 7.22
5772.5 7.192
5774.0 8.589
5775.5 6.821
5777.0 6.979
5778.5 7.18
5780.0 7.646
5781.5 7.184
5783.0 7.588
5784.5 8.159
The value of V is 0.02 mag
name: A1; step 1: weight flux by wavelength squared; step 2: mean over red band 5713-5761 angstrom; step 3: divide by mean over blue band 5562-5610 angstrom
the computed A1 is 1.1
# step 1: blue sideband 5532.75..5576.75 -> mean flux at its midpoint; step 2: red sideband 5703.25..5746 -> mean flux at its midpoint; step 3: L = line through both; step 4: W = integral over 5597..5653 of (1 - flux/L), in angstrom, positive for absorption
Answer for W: 0.3 angstrom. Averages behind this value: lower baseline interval 7.77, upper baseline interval 7.65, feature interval 7.68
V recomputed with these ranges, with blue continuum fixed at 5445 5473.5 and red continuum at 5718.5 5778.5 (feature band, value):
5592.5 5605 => -0.05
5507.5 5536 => 0.05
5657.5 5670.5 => 0.08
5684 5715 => 0.02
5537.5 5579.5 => -0.04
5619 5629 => 0.01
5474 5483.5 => -0.04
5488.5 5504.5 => 0.02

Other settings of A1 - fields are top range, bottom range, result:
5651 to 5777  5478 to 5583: 1.08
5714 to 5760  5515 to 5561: 1.10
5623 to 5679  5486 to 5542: 1.11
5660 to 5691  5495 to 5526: 1.10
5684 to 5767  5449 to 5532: 1.14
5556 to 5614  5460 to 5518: 1.07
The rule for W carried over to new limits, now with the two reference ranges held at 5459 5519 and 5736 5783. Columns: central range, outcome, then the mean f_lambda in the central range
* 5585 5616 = -0.4 angstrom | 7.44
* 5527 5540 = 0.7 angstrom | 6.87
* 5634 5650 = -0.4 angstrom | 7.58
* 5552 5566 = -1.6 angstrom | 8.14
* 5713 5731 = -0.3 angstrom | 7.64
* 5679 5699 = -0.3 angstrom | 7.6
